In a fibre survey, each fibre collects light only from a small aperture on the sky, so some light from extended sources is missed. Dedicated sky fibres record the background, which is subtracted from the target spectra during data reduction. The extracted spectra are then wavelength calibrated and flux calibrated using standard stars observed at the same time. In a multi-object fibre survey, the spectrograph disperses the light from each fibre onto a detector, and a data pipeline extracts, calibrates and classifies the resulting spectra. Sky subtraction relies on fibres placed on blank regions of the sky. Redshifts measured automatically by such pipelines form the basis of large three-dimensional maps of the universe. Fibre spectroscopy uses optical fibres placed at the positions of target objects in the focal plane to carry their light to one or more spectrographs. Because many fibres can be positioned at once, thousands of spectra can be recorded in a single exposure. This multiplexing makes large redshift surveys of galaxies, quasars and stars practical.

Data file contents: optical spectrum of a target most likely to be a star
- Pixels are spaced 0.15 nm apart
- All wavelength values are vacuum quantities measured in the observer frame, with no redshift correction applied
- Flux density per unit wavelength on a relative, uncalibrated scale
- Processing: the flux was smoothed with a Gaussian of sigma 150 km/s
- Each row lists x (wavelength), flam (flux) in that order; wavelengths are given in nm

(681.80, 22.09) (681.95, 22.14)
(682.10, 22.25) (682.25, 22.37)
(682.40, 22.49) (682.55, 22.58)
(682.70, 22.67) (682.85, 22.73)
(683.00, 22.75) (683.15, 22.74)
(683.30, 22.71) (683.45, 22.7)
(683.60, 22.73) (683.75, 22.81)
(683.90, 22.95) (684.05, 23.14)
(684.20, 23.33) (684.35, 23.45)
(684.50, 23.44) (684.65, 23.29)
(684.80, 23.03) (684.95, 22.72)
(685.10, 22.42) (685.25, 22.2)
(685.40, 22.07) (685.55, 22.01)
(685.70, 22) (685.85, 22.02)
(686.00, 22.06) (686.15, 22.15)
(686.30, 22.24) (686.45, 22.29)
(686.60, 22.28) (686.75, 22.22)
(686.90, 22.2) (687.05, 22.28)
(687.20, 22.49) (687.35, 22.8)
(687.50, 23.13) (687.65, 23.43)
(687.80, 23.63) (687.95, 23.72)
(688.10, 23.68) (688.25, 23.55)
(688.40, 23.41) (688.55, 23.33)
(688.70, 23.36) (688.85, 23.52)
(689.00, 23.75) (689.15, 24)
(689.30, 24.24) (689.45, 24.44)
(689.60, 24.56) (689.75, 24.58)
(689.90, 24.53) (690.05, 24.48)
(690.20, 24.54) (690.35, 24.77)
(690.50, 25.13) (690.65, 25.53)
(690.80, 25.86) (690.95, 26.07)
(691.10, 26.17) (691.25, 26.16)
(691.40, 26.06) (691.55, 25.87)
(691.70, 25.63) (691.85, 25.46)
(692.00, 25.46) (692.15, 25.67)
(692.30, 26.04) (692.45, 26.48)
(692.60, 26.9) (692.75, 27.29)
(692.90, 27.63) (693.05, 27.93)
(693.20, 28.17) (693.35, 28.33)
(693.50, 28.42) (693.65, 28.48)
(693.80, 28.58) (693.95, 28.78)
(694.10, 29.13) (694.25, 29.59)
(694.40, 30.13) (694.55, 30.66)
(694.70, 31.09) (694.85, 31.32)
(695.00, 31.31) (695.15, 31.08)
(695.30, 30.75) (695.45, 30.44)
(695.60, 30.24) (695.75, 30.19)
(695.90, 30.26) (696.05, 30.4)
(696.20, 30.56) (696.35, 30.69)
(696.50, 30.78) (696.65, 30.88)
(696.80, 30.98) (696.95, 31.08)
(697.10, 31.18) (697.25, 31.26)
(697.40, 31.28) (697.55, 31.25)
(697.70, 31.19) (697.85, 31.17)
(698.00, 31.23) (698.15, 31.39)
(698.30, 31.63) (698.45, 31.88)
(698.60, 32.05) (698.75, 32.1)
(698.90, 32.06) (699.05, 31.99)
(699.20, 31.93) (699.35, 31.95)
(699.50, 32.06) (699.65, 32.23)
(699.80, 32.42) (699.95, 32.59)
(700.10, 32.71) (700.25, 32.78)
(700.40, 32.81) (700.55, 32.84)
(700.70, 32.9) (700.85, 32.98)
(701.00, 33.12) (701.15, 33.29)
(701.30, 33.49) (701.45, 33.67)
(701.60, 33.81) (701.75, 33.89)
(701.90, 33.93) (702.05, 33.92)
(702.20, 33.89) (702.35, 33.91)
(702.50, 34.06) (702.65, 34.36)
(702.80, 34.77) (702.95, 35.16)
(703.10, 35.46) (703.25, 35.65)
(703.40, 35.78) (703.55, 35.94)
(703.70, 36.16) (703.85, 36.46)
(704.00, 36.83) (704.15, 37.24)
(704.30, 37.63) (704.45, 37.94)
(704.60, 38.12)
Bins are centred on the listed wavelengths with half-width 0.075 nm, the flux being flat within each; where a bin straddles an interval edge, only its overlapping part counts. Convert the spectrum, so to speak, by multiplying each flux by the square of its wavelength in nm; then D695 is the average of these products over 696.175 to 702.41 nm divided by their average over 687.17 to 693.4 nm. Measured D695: 1.32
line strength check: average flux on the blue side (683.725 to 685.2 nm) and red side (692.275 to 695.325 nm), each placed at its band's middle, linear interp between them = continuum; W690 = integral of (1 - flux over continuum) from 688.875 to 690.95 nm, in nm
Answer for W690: 0.14 nm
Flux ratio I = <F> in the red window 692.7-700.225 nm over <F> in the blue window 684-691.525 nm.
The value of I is 1.30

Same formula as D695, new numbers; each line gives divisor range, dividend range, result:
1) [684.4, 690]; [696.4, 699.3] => 1.41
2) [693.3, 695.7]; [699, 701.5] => 1.11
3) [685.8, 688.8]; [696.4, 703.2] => 1.48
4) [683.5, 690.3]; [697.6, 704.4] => 1.51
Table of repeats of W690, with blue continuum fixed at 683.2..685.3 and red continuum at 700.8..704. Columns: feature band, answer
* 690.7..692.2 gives 0.092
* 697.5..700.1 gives 0.030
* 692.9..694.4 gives 0.016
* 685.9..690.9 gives 0.391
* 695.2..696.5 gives -0.006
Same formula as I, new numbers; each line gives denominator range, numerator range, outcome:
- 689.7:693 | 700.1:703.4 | 1.31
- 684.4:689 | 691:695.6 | 1.24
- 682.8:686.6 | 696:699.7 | 1.39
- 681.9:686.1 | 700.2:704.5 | 1.53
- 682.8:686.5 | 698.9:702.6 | 1.46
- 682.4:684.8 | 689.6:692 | 1.11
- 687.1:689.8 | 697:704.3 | 1.41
